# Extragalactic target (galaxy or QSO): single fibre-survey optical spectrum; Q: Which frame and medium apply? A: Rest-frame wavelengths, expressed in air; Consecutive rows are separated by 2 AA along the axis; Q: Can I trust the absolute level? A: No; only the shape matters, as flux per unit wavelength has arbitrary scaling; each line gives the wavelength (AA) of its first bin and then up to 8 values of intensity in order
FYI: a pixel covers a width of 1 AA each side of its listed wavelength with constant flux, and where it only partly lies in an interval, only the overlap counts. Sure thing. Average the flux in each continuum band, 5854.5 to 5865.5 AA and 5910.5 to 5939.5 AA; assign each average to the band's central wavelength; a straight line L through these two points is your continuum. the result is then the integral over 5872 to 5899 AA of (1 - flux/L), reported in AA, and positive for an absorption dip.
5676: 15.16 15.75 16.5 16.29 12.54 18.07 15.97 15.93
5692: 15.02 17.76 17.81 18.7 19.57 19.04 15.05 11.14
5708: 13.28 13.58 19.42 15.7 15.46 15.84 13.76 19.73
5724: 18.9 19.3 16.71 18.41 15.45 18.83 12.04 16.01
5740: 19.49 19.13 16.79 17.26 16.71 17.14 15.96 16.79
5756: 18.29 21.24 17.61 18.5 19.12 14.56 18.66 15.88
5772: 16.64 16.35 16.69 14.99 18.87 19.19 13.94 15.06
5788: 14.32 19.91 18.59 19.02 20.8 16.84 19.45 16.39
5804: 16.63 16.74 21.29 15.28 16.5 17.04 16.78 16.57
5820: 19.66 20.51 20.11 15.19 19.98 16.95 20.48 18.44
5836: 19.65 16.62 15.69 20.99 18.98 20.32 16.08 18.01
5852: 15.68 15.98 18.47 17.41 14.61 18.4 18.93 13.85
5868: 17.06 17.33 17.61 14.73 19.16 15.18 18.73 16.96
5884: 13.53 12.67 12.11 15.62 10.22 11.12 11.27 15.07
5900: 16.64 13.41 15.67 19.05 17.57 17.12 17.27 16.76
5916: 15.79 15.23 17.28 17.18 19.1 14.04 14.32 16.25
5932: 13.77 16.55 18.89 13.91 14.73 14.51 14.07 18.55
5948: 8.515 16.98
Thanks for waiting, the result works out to 3.88 AA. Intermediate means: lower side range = 17.3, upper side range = 16.2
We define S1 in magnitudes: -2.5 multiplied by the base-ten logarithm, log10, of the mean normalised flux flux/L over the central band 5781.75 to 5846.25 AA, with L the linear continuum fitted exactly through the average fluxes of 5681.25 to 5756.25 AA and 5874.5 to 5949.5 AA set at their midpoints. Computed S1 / -0.13 mag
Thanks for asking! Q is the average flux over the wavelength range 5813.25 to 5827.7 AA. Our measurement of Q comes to 18.1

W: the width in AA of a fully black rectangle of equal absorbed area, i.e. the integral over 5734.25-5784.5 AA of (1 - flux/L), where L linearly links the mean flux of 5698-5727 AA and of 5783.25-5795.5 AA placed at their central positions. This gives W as -1.05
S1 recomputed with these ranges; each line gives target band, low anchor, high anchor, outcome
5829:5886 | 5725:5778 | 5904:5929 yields -0.02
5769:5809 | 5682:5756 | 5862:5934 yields -0.07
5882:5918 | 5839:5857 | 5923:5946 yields 0.11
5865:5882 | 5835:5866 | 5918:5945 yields 0.02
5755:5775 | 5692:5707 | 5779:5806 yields -0.02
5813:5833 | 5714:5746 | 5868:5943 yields -0.13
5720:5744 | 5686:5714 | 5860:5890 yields -0.07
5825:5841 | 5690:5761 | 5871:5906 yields -0.15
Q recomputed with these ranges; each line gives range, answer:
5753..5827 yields 17.6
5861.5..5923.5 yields 15.8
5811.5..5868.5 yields 17.8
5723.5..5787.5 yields 17.2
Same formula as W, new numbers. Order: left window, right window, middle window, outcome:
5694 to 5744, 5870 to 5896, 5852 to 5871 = -2.3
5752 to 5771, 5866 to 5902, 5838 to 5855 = -2.0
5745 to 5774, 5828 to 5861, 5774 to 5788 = 1.0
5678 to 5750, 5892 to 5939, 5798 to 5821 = -1.8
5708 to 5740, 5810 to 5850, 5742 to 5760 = -0.7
